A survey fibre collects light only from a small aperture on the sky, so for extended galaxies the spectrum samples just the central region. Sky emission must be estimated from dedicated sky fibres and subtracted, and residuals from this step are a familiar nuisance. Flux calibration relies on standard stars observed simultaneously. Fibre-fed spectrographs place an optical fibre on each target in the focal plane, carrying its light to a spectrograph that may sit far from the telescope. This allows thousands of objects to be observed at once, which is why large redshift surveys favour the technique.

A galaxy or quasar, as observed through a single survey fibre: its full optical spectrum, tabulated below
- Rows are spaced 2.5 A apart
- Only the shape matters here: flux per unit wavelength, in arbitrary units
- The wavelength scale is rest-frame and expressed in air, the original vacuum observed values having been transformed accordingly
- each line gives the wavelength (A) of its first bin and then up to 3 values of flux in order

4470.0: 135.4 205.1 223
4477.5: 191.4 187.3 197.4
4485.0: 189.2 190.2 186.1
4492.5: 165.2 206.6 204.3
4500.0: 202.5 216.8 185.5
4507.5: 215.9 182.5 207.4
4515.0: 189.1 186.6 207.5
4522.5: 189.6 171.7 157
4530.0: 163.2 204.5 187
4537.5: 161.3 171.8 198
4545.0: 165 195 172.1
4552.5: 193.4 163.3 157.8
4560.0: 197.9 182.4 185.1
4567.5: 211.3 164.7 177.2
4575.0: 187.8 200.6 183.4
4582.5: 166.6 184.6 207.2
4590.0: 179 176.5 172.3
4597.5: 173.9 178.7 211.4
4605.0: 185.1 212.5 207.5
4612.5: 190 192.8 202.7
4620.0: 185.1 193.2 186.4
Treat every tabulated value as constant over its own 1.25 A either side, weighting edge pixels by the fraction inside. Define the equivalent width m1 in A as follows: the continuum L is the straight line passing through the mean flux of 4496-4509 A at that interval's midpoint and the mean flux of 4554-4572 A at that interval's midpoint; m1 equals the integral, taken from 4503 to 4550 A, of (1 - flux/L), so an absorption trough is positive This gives 2.3 A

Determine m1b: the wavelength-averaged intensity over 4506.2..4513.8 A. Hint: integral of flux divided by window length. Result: 202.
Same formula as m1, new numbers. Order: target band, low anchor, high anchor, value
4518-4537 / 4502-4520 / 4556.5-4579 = 1.15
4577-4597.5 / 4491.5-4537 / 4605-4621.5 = 1.37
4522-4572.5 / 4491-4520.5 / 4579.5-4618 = 3.66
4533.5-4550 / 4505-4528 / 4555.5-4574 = 0.57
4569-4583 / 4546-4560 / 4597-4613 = 0.35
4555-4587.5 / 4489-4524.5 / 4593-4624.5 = 1.62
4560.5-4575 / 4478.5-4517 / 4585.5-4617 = 0.52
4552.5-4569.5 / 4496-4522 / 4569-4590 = 0.46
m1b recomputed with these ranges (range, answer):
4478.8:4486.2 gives 191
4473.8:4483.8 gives 200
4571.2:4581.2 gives 187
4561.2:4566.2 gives 184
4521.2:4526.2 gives 181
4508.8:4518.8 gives 192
